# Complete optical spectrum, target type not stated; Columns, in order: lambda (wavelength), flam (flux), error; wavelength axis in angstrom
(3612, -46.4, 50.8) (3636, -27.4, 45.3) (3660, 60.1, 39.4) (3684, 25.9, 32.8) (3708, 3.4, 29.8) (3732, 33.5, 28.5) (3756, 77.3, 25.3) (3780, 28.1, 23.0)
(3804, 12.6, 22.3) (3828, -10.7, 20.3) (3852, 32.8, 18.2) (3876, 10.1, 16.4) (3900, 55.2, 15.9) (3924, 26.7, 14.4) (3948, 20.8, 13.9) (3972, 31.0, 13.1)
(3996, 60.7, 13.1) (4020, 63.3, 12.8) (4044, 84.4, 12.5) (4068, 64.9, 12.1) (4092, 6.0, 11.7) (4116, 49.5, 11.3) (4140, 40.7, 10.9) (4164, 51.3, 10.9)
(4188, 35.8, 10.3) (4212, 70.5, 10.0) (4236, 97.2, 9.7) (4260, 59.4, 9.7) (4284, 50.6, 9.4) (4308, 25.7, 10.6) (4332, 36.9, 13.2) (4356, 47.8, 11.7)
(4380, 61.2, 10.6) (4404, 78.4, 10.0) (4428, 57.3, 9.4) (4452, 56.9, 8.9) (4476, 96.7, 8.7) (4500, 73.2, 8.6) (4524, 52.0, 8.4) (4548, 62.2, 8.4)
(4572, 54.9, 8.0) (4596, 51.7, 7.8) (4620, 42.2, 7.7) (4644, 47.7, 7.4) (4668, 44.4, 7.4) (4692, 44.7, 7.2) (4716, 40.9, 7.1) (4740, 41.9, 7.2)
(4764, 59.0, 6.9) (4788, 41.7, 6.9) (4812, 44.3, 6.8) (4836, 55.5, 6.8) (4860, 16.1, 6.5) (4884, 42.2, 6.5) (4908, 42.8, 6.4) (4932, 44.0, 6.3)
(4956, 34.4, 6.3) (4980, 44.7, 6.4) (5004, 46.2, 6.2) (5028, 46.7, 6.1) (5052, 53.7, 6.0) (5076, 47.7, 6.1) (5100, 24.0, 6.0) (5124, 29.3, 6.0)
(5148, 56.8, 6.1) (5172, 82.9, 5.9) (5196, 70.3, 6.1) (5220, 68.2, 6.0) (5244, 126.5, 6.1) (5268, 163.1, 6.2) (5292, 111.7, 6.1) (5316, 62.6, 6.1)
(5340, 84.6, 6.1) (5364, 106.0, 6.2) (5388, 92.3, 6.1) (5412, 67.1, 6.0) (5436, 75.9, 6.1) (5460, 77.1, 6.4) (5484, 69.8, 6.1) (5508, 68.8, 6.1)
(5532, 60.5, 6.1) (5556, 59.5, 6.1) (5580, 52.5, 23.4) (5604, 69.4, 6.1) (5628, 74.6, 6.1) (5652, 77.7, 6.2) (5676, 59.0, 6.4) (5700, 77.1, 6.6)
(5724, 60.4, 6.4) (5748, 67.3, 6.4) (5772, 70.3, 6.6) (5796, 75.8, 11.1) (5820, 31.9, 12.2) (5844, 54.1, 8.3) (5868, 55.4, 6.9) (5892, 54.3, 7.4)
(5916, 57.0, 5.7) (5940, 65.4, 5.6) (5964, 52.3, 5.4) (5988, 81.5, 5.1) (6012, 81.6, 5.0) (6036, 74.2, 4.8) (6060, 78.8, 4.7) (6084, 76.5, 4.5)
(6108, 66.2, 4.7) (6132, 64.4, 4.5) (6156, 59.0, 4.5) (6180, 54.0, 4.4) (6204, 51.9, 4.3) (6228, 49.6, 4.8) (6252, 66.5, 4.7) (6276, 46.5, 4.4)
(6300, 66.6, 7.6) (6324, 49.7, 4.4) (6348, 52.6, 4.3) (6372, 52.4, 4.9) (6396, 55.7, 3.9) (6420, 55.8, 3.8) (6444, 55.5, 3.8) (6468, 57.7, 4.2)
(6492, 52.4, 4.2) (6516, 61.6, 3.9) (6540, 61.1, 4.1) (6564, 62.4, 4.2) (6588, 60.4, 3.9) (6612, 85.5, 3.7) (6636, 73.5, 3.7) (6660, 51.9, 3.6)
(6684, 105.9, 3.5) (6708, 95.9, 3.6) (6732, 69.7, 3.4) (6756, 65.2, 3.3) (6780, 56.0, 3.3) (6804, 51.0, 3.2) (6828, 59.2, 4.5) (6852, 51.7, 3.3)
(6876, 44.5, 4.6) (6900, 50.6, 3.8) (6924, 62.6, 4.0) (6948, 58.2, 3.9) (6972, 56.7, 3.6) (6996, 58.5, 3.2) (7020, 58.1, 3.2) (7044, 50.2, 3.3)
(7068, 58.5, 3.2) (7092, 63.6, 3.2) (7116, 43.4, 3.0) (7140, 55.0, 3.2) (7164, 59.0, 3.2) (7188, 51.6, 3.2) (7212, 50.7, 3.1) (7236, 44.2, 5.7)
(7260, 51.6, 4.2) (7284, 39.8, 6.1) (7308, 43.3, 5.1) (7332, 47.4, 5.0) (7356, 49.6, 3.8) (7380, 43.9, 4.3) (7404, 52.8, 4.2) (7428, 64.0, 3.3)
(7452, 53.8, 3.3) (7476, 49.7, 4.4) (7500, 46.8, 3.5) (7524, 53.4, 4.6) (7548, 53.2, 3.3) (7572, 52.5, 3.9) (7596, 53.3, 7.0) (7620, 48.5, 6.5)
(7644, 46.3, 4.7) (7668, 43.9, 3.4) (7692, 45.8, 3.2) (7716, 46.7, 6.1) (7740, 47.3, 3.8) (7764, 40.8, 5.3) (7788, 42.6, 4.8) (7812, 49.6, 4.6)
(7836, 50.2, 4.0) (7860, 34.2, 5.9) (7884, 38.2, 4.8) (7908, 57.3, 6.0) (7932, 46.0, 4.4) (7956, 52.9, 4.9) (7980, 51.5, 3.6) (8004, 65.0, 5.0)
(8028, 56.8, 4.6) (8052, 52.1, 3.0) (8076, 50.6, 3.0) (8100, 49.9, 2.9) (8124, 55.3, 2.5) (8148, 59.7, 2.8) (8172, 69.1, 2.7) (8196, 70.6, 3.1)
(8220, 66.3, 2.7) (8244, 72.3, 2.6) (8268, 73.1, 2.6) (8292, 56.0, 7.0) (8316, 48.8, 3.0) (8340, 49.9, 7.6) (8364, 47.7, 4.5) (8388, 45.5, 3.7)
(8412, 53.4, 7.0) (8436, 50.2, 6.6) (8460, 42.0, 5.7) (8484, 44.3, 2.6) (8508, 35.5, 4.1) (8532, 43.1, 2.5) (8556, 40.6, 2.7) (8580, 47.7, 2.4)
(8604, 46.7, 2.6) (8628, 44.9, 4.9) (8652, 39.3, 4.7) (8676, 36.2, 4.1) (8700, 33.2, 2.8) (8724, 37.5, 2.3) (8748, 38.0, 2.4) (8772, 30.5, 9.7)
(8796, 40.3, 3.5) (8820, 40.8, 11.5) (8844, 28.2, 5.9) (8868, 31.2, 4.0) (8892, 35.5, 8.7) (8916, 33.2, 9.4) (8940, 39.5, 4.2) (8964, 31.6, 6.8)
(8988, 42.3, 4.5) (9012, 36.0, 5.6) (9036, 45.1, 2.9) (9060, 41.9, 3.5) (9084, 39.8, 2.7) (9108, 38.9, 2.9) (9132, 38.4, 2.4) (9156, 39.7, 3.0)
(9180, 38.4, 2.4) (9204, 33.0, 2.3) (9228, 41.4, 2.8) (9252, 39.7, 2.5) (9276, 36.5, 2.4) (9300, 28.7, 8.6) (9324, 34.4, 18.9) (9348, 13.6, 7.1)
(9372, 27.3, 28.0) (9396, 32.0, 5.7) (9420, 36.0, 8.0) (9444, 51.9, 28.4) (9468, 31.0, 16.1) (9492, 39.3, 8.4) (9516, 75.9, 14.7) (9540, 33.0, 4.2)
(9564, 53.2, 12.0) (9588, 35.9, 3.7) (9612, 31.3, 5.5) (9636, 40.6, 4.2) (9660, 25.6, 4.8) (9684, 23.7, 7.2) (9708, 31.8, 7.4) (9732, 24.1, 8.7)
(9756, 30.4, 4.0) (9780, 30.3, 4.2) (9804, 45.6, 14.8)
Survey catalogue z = 3.32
